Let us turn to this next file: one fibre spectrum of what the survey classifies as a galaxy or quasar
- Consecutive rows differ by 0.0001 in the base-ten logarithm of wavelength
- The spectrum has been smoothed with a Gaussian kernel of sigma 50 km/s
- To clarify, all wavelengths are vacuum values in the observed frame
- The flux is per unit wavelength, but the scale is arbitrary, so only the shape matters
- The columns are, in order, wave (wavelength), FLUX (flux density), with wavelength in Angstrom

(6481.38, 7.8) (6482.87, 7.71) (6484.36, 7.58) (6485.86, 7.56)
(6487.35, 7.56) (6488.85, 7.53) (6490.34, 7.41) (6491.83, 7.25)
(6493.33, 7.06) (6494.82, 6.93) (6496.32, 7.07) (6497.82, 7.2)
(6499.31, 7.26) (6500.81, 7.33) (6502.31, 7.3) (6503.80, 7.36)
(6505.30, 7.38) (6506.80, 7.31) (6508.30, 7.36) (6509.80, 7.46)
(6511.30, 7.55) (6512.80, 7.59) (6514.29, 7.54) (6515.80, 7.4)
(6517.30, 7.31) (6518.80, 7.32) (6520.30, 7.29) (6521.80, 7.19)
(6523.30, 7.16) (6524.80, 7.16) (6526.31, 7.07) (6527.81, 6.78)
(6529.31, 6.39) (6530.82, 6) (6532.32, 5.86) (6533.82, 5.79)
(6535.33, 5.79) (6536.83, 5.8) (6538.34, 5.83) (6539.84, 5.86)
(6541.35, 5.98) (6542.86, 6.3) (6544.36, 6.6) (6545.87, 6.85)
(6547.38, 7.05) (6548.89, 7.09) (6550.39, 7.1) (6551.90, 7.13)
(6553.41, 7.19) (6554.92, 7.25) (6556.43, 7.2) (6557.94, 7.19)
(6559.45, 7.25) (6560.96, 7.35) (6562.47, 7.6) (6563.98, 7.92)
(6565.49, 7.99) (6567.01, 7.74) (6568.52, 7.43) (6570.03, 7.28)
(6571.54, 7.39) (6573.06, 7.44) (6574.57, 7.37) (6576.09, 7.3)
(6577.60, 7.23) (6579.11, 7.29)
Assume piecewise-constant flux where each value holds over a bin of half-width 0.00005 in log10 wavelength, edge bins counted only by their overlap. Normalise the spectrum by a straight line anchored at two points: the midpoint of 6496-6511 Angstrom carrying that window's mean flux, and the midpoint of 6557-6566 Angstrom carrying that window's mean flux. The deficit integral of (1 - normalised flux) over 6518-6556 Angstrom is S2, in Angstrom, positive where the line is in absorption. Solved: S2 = 4.10 Angstrom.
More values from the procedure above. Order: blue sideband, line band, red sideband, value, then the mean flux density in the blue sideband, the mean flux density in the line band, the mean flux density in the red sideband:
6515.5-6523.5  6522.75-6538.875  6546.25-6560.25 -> 2.0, 7.28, 6.33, 7.15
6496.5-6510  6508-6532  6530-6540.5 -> -2.1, 7.31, 7.13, 5.85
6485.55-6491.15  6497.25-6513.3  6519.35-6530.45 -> -0.2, 7.52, 7.37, 6.98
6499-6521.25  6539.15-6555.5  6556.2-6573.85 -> 1.5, 7.38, 6.76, 7.49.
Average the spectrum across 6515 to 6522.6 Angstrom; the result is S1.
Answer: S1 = 7.3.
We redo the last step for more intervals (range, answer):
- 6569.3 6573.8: 7.36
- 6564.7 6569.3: 7.72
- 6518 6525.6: 7.22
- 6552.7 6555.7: 7.22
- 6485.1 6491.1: 7.51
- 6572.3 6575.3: 7.41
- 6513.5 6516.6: 7.47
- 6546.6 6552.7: 7.09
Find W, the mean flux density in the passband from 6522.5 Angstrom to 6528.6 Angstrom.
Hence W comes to 7.04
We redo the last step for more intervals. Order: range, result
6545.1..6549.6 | 6.98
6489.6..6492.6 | 7.33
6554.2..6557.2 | 7.22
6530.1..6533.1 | 5.94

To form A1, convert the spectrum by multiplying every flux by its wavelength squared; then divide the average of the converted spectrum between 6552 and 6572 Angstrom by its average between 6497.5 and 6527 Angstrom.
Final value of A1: 1.03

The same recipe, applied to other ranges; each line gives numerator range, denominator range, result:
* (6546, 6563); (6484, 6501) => 1.00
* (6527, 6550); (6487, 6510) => 0.87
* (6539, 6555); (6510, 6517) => 0.91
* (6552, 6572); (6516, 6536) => 1.12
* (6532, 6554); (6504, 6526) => 0.88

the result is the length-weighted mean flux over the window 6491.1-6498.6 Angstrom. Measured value 7.1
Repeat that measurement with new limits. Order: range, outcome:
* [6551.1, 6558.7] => 7.19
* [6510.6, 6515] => 7.58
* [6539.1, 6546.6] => 6.31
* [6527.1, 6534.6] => 6.16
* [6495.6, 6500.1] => 7.18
